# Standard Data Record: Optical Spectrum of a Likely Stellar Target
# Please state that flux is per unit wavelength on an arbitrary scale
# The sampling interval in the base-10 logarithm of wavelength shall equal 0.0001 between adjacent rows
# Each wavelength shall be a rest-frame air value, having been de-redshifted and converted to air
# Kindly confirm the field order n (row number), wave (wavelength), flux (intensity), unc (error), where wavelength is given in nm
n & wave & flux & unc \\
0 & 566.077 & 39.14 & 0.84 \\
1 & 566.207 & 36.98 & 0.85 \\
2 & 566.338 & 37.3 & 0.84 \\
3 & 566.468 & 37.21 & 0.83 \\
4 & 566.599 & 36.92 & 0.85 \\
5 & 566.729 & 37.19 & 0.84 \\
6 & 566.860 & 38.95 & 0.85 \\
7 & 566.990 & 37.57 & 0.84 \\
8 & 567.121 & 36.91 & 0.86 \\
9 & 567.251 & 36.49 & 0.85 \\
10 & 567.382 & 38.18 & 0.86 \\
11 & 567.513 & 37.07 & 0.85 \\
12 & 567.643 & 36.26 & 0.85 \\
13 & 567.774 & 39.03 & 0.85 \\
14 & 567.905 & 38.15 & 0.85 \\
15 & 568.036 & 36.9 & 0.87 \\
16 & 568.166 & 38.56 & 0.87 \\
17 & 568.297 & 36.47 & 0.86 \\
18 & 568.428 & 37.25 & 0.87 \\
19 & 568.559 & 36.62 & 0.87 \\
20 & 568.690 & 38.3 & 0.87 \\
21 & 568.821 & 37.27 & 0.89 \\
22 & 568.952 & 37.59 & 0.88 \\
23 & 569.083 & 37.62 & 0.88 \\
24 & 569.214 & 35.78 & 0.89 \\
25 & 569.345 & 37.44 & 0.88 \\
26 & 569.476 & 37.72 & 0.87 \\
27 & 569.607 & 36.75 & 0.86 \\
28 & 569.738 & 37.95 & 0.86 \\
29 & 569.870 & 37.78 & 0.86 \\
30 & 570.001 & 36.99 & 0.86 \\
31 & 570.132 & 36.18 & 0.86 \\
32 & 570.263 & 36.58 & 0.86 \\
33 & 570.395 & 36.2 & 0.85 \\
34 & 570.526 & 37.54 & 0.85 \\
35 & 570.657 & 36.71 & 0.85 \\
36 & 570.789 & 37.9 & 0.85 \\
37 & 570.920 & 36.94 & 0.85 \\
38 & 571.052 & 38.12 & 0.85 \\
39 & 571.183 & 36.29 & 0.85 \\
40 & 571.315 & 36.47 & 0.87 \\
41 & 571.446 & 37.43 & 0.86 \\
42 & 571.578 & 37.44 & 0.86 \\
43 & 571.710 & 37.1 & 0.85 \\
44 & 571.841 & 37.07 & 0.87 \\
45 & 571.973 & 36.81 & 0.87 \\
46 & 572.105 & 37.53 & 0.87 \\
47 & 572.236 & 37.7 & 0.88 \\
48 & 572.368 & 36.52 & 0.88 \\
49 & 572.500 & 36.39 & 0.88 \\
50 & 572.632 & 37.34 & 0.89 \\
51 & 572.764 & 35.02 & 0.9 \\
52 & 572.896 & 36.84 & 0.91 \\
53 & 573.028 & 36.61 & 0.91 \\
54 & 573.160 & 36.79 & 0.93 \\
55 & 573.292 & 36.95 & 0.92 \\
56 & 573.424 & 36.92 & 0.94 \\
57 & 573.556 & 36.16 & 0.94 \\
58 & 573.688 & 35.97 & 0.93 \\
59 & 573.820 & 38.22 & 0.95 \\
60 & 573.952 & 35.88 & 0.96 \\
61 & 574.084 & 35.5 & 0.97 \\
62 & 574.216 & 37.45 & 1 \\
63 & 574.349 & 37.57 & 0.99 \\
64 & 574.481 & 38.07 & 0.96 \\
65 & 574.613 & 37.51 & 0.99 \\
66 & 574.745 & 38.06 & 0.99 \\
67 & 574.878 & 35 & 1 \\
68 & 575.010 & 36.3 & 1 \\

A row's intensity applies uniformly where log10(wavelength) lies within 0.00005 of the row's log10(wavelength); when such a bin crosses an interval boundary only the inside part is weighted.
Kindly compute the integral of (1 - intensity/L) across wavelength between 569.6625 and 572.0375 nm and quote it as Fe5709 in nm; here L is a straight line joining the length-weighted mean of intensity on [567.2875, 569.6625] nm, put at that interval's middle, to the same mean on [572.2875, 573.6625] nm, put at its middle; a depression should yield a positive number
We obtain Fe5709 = -0.01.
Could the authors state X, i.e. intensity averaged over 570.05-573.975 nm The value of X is 36.9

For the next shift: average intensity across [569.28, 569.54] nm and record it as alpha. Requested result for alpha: 37.6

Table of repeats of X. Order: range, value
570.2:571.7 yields 37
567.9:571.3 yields 37.2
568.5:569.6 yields 37.3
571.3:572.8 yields 37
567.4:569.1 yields 37.5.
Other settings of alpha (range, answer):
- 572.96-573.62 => 36.7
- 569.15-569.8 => 37.2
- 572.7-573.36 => 36.4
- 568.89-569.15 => 37.6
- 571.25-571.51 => 37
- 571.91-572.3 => 37.4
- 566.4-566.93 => 37.6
